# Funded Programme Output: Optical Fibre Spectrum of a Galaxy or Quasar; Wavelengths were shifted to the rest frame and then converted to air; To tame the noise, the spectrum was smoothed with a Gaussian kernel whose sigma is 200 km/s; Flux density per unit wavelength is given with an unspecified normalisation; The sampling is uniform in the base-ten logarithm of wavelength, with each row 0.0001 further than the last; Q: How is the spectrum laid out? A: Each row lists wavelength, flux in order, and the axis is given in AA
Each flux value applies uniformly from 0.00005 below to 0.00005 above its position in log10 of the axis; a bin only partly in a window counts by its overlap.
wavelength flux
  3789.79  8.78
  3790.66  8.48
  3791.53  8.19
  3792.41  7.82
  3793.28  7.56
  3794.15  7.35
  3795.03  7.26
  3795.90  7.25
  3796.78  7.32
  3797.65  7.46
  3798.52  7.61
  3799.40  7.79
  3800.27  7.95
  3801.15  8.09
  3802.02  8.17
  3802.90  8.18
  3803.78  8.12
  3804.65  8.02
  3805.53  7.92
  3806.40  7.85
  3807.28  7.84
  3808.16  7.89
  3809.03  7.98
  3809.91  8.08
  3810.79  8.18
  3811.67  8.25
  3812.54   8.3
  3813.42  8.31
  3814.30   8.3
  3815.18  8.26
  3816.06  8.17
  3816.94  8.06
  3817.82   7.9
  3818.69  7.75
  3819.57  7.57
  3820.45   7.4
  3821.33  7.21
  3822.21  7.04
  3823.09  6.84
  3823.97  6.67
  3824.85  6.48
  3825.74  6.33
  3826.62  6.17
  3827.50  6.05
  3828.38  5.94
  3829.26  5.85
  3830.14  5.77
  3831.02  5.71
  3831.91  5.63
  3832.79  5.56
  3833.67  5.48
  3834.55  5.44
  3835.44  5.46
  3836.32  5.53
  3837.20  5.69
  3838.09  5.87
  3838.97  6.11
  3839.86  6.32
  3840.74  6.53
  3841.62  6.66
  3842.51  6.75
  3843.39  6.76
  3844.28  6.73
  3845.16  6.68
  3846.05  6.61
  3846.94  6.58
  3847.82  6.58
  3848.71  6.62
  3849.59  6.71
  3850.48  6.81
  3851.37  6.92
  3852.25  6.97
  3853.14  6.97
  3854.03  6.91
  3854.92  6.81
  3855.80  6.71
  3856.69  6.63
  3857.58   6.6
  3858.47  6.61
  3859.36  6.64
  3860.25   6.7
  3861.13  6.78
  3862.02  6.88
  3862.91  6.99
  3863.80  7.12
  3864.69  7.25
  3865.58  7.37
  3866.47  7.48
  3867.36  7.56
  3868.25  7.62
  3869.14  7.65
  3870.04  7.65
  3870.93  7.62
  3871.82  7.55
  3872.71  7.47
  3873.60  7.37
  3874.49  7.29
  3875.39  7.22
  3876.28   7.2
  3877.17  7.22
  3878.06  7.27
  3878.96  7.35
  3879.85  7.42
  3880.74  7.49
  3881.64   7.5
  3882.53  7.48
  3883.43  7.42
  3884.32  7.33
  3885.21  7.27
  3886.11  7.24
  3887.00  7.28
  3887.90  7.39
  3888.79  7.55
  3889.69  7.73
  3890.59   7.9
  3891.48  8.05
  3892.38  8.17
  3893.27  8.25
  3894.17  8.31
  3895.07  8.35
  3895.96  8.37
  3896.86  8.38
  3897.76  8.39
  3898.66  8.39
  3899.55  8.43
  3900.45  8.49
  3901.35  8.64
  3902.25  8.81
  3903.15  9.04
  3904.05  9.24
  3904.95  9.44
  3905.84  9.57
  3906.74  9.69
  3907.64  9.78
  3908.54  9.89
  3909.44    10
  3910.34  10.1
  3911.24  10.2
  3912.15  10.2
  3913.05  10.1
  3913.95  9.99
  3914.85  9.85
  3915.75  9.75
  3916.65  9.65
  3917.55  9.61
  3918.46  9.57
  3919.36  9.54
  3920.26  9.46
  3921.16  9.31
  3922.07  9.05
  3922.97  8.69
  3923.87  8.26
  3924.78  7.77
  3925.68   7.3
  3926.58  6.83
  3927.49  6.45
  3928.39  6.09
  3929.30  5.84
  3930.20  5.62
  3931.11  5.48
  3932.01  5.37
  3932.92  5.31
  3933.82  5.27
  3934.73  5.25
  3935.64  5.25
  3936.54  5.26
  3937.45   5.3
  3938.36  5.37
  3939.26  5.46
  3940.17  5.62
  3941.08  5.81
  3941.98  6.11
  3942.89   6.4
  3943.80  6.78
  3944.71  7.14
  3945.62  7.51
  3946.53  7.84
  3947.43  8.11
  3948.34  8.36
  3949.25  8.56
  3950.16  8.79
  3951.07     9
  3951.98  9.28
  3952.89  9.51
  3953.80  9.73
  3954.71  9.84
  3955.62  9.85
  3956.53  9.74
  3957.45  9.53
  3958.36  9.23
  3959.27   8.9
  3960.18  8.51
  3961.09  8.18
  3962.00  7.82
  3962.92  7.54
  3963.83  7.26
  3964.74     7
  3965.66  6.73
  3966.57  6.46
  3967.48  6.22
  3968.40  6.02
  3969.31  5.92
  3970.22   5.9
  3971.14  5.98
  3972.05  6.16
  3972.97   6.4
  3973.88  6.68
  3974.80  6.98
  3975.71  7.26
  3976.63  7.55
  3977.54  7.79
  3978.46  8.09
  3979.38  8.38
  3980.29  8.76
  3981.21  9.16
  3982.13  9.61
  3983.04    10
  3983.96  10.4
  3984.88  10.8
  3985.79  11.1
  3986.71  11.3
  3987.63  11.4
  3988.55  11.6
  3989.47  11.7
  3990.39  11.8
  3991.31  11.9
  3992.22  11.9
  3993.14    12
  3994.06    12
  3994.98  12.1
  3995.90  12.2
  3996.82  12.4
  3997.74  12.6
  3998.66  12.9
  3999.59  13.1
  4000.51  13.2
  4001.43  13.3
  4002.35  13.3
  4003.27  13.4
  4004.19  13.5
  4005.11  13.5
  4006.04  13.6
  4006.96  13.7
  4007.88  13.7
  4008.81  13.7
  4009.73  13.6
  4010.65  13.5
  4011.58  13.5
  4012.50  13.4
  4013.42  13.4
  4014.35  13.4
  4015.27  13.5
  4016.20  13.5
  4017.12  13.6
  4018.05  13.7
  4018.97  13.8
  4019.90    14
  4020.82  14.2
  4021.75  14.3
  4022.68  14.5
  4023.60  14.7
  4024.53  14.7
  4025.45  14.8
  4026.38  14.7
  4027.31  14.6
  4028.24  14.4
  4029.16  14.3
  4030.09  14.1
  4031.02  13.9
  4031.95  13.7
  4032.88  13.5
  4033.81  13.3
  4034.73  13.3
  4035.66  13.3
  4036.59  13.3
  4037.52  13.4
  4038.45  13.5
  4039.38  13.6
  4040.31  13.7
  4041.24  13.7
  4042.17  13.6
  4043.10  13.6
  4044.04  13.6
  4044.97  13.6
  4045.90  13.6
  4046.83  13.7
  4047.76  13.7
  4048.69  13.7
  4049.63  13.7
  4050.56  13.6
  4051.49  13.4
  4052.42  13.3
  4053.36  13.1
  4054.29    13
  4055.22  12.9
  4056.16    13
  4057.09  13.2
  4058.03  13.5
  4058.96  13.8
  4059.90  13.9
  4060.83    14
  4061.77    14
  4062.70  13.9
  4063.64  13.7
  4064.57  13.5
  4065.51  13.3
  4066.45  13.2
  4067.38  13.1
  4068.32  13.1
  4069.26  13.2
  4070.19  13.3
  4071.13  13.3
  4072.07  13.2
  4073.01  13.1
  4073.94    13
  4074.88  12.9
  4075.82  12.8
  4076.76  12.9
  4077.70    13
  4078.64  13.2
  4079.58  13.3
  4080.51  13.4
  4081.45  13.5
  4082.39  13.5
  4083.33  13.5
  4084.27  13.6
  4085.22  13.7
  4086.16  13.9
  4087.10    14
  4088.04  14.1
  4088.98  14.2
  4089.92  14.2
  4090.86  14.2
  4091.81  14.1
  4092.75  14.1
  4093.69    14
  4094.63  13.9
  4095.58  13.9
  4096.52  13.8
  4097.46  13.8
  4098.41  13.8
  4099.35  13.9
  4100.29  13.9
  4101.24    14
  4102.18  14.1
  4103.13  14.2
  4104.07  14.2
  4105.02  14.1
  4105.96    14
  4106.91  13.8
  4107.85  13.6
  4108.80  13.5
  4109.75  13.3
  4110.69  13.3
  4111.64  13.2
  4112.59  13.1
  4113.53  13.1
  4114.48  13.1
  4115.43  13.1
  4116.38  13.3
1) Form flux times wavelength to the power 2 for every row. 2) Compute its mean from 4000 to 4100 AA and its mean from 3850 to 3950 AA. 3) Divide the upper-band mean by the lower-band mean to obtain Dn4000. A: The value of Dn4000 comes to 1.92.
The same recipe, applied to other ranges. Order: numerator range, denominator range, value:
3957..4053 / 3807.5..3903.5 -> 1.76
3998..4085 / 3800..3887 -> 2.12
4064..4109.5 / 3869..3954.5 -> 1.89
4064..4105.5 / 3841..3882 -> 2.16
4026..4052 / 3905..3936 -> 1.76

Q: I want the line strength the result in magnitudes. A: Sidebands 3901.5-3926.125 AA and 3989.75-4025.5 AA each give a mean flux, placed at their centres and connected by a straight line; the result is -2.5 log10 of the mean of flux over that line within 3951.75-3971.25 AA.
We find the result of 0.38 mag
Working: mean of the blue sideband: 9.39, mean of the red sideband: 13.3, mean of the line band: 7.98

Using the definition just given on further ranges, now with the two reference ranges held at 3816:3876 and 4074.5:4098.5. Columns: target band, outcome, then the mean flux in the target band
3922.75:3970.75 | 0.32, 7.19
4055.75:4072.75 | -0.04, 13.4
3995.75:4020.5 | -0.17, 13.4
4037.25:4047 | -0.10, 13.6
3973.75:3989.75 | 0.14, 9.39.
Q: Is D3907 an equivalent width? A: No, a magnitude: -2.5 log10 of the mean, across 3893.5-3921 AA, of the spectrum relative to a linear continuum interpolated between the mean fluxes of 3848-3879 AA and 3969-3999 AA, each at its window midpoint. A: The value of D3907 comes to -0.16 mag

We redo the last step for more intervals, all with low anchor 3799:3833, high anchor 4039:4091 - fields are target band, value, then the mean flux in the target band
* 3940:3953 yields 0.35 mag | 7.65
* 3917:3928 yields 0.18 mag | 8.48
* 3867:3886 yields 0.19 mag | 7.42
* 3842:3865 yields 0.22 mag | 6.78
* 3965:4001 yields 0.21 mag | 9.54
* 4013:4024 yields -0.13 mag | 13.9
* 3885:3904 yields 0.15 mag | 8.15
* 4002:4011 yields -0.13 mag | 13.6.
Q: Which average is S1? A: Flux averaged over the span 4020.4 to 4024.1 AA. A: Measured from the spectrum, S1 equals 14.4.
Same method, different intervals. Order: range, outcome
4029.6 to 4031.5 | 14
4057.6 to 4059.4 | 13.7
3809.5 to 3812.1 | 8.15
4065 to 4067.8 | 13.2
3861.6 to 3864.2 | 6.99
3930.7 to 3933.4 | 5.4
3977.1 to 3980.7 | 8.25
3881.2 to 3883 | 7.48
